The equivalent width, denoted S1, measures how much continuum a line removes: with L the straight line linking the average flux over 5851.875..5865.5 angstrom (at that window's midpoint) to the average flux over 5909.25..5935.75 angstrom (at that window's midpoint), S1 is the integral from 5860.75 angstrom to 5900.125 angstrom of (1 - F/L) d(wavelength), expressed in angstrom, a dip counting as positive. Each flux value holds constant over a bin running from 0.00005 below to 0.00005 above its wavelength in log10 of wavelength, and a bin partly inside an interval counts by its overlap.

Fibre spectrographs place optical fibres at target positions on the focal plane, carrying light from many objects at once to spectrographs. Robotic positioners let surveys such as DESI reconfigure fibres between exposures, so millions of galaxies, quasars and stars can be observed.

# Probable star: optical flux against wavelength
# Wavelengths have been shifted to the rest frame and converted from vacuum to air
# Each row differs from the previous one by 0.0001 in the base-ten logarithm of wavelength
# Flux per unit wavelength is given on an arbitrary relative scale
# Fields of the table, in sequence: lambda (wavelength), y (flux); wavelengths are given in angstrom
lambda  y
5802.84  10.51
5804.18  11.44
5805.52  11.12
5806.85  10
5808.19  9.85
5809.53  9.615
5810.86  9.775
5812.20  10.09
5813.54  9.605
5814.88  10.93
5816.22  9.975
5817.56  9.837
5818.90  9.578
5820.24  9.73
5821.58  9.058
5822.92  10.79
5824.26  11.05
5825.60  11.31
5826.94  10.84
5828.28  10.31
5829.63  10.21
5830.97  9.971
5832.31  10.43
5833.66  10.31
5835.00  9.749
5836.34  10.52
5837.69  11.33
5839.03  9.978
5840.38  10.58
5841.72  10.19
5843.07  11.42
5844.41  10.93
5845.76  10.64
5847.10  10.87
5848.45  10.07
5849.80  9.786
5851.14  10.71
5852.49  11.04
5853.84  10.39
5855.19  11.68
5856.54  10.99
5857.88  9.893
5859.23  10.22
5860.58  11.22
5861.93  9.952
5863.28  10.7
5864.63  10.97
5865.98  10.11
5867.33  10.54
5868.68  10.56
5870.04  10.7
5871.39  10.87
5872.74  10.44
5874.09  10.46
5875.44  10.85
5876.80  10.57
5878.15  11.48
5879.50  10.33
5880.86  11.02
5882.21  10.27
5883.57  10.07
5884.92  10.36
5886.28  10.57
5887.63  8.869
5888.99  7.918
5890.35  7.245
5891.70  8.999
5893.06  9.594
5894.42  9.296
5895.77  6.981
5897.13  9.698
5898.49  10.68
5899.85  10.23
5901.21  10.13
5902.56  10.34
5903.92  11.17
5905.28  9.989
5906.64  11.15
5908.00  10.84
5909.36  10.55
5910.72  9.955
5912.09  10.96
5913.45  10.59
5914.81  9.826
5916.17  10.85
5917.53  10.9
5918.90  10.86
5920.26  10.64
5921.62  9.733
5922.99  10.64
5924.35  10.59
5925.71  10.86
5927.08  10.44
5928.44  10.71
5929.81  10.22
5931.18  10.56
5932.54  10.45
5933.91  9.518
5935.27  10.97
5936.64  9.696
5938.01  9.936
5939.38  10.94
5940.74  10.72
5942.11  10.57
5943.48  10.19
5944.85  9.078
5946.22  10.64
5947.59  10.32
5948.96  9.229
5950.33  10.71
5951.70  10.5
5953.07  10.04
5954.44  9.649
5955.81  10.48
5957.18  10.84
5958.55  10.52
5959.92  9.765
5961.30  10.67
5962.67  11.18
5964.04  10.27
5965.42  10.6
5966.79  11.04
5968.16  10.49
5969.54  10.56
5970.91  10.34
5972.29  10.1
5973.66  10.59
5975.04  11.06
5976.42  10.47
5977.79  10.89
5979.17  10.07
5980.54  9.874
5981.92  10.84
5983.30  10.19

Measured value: 2.23 angstrom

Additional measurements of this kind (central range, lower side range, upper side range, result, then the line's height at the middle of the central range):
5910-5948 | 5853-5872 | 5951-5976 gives 0.46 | 10.5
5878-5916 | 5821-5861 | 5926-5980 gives 1.85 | 10.5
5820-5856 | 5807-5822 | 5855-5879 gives -1.13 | 10.2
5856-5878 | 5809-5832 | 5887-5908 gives -1.80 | 9.78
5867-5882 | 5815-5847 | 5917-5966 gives -0.45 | 10.4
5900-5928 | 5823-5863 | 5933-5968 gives -0.36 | 10.4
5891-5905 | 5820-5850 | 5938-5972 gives 0.94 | 10.4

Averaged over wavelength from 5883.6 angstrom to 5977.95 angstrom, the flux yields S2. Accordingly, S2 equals 10.2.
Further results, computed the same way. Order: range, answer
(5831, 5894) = 10.3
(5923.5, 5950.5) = 10.3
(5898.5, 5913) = 10.5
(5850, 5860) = 10.7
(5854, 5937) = 10.3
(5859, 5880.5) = 10.6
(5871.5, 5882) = 10.7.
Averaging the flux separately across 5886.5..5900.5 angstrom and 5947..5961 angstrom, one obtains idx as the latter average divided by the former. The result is 1.14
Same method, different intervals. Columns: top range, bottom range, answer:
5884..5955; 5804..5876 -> 0.97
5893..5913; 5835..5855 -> 0.96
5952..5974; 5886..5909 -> 1.09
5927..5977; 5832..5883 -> 0.98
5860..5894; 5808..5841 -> 1.00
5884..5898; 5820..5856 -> 0.85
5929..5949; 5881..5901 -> 1.09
